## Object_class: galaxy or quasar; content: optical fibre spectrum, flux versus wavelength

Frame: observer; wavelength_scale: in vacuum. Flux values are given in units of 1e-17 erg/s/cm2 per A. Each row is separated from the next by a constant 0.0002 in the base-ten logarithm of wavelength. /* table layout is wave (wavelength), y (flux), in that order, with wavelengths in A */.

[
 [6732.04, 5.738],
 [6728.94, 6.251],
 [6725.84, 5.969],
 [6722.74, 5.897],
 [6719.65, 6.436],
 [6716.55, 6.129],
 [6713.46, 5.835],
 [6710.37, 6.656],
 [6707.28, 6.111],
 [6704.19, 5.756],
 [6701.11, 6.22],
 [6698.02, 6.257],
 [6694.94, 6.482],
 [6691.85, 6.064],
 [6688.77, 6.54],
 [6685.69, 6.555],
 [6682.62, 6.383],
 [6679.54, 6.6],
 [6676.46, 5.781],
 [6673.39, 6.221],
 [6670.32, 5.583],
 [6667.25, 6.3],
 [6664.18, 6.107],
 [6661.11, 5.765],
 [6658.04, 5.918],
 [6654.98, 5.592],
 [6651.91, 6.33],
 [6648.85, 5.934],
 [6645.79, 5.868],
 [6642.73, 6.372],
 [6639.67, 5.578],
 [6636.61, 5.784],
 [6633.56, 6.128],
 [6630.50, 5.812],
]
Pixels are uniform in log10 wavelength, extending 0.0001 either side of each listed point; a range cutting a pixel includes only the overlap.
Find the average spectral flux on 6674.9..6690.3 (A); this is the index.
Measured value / 6.37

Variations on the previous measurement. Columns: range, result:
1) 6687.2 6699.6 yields 6.33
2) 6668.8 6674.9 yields 5.9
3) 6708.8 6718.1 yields 6.21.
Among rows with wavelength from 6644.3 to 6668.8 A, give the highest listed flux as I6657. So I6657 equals 6.33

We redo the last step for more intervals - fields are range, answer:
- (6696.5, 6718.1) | 6.656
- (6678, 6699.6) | 6.6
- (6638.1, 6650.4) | 6.372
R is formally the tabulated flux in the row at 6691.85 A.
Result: 6.064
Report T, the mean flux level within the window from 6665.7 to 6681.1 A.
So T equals 6.1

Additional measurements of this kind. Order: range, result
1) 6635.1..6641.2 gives 5.68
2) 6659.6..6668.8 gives 6.06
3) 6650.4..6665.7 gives 5.94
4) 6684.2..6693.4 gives 6.38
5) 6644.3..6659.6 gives 5.93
